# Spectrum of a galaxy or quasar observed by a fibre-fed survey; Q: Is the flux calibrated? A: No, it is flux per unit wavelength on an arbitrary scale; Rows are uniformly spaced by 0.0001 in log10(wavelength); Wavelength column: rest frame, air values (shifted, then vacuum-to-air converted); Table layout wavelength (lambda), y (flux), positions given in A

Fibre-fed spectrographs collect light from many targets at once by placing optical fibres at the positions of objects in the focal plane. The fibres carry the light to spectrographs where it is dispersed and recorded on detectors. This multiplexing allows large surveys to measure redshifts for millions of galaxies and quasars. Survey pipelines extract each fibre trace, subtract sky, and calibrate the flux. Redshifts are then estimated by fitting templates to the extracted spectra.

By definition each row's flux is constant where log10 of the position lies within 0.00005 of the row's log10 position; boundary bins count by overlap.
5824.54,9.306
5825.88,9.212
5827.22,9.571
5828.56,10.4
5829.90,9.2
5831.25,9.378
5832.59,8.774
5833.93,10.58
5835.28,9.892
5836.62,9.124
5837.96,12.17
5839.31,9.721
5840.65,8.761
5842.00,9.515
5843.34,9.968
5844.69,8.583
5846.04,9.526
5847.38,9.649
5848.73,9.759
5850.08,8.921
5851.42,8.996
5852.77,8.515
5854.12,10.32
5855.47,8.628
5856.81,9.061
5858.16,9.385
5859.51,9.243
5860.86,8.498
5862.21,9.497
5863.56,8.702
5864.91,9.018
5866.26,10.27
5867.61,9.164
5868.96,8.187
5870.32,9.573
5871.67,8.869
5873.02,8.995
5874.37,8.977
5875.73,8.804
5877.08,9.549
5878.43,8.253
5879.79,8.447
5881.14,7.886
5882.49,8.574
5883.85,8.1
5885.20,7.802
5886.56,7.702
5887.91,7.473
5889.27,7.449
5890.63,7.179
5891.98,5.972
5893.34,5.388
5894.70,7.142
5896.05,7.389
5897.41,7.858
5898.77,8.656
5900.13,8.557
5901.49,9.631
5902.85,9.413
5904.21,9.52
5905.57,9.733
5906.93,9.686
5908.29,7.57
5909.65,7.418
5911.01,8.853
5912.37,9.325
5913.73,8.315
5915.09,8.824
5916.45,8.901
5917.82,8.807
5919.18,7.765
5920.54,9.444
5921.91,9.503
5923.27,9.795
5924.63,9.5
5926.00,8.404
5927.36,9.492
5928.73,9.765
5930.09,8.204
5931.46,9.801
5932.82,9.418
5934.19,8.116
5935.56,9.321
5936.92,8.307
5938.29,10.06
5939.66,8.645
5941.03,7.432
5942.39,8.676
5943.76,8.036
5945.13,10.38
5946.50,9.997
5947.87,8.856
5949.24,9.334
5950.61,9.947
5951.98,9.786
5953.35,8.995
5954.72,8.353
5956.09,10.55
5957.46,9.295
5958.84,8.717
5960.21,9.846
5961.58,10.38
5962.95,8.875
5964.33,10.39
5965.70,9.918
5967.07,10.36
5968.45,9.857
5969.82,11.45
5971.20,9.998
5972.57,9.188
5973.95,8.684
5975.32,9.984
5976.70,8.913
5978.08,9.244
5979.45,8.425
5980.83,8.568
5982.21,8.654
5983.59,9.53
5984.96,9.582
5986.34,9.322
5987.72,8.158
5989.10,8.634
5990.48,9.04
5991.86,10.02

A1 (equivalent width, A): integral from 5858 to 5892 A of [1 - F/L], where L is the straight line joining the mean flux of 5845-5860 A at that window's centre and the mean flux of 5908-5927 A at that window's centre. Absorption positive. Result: 2.03 A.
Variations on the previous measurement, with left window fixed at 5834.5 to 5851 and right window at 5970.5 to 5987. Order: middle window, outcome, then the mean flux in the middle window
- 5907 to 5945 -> 2.1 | 8.84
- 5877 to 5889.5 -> 1.9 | 8.08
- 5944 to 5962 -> -0.5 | 9.52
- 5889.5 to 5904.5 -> 2.6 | 7.83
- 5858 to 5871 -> 0.6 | 9.14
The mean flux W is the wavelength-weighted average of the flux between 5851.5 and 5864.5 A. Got 9.09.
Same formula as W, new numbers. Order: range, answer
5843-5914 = 8.63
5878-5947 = 8.55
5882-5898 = 7.32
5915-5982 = 9.28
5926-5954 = 9.11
